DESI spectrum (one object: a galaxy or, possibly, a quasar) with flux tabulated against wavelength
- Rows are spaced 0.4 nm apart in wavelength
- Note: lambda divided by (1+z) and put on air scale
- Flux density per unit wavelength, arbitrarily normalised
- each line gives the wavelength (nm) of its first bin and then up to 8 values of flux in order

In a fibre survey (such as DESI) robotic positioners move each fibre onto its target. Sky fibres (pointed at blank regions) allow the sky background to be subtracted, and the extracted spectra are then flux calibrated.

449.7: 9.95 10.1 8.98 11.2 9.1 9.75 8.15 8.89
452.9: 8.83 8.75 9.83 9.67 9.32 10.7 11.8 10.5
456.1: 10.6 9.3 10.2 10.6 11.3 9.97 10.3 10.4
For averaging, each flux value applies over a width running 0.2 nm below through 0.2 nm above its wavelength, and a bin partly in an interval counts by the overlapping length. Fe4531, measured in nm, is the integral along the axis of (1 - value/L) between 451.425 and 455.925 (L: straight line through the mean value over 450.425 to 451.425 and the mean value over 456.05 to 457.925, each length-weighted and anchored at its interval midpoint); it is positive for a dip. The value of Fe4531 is 0.21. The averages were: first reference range 9.91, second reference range 10.4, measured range 9.65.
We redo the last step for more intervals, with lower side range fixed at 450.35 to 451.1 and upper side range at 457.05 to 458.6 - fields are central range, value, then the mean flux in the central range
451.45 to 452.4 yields 0.119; 8.95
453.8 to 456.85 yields 0.047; 10.3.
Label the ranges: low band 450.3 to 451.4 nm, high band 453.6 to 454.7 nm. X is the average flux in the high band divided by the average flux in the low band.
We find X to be 1.0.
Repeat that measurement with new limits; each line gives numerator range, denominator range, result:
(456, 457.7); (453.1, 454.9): 1.08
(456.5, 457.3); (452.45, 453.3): 1.14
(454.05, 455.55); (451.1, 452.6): 1.16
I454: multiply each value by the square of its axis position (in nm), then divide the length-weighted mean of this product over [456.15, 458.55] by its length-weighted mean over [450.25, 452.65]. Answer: 1.13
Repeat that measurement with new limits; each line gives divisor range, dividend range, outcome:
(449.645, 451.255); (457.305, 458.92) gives 1.09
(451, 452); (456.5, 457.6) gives 1.11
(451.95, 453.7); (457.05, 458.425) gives 1.23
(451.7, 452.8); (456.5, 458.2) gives 1.21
